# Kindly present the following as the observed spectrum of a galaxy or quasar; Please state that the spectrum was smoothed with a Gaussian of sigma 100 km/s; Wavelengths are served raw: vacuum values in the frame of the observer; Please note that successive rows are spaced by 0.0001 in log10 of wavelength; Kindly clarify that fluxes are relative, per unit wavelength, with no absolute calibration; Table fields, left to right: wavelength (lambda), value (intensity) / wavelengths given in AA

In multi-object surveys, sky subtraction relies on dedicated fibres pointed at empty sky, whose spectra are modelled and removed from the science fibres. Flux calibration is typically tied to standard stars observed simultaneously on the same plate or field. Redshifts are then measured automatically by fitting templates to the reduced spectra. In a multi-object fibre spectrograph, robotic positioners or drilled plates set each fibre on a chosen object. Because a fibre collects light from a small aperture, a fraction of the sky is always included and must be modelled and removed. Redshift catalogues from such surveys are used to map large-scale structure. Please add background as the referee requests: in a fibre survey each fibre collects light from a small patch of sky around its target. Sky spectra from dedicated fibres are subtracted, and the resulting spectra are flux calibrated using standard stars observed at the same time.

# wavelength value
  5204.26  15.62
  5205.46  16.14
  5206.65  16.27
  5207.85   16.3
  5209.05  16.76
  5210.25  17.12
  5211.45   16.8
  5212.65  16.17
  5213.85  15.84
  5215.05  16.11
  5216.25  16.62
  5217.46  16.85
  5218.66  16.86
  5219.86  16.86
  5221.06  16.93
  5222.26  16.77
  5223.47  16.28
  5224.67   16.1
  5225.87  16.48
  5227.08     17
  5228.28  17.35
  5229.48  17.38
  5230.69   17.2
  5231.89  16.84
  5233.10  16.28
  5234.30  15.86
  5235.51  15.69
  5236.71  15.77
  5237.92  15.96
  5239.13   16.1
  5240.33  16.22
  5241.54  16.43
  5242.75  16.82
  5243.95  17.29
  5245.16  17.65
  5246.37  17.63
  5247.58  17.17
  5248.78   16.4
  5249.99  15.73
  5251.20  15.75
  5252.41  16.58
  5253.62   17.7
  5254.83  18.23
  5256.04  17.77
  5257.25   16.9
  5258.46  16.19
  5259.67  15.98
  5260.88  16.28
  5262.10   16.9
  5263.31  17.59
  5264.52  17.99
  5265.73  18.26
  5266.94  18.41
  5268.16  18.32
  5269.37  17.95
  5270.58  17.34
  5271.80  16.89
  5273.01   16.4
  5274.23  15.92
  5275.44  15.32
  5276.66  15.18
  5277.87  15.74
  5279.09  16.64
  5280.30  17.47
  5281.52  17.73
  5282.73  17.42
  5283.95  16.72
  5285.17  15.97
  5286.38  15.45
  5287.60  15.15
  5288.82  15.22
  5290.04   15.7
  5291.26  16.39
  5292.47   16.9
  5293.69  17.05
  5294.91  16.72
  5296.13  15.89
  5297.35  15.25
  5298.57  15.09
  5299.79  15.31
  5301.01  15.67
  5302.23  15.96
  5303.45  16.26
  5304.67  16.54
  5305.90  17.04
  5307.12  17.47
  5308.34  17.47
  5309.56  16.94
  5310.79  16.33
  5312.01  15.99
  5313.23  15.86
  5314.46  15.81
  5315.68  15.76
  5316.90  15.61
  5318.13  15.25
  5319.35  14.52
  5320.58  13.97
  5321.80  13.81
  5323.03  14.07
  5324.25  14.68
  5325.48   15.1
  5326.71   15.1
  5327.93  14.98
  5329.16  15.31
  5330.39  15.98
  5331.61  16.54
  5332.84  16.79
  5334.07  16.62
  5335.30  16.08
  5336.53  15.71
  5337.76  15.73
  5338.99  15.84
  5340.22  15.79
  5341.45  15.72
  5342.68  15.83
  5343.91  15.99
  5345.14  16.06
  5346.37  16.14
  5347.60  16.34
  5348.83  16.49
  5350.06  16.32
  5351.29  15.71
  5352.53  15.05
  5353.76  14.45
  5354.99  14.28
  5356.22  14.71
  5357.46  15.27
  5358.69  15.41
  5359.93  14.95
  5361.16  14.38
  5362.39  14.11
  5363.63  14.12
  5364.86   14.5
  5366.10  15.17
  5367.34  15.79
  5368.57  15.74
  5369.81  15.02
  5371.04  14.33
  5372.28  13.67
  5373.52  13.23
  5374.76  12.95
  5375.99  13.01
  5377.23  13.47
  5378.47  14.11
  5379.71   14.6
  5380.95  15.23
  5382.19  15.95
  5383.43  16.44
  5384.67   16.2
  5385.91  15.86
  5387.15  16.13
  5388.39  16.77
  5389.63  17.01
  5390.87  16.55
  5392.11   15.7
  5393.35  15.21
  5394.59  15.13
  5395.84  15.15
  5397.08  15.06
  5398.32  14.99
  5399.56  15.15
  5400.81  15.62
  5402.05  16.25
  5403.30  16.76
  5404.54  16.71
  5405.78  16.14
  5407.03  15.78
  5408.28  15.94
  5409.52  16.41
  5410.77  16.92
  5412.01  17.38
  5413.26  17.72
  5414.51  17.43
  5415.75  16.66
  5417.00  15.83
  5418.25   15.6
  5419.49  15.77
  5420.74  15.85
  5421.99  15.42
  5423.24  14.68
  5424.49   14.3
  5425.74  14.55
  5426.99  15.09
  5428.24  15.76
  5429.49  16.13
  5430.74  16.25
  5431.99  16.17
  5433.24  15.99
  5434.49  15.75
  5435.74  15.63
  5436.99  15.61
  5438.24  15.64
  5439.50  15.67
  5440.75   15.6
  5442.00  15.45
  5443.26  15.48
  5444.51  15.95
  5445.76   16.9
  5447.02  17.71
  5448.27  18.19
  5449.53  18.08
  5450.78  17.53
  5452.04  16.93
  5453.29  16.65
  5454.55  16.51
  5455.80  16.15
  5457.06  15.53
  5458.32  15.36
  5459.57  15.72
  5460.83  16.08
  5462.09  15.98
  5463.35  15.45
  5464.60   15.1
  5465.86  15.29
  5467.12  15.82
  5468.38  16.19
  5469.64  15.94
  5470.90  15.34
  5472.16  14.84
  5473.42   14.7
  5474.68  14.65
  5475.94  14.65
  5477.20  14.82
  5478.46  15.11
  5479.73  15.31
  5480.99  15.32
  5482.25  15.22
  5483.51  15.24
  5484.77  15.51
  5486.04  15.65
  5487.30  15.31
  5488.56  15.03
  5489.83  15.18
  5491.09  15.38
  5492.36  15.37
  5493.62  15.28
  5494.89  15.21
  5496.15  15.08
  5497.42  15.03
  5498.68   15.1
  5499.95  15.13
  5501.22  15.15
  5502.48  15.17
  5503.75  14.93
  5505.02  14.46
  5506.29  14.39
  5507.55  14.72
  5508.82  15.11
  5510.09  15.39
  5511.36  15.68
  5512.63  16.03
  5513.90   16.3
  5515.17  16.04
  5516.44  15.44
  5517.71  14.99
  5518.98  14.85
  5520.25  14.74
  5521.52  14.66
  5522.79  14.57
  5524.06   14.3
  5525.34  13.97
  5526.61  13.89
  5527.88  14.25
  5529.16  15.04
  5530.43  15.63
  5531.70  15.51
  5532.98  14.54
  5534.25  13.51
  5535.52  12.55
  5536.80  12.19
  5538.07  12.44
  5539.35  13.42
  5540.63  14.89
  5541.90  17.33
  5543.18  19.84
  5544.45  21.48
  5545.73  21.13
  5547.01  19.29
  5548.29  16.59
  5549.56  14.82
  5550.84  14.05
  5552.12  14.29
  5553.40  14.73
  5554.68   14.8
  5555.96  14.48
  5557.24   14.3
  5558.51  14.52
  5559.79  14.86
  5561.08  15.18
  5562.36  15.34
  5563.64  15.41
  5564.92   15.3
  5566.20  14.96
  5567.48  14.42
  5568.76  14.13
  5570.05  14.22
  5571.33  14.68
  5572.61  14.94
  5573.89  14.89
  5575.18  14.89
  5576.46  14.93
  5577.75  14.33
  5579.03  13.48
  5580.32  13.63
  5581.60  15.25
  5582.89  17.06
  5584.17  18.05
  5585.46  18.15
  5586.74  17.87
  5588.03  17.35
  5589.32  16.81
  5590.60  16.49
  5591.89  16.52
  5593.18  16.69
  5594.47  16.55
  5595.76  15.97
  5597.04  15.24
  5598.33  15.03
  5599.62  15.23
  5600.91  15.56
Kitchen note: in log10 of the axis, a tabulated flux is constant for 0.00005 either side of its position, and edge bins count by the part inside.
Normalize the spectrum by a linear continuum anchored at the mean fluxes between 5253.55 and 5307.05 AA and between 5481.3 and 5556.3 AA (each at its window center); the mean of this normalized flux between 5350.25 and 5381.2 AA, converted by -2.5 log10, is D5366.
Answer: 0.11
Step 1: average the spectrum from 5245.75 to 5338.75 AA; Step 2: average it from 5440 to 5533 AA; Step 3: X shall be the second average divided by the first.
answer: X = 0.9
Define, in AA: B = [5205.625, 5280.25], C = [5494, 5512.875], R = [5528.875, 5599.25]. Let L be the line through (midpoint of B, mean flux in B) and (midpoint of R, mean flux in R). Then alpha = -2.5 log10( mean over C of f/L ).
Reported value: 0.047 mag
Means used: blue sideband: 16.7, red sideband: 15.5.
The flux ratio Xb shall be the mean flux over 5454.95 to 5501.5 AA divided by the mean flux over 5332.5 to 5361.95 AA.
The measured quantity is 0.98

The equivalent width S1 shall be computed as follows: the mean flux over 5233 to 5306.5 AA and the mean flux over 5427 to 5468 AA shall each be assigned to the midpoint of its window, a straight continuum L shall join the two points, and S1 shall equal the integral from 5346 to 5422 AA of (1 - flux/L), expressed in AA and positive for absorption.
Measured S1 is 3.67 AA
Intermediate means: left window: 16.6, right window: 16.1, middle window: 15.5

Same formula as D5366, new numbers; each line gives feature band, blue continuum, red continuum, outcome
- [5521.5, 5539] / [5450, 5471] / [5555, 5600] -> 0.12 mag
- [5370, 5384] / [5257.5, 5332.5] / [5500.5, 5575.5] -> 0.11 mag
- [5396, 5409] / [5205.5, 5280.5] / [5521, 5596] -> 0.02 mag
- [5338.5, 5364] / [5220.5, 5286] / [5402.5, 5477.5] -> 0.07 mag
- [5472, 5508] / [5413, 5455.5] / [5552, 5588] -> 0.05 mag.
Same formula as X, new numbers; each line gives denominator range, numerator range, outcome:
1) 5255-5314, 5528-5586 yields 0.92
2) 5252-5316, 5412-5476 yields 0.96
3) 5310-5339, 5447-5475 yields 1.04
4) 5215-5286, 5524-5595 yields 0.92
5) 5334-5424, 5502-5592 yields 0.99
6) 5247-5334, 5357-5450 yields 0.96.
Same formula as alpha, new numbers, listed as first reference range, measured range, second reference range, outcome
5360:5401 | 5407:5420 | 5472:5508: -0.10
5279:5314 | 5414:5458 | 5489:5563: -0.03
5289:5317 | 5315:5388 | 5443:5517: 0.06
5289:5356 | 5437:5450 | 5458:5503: -0.07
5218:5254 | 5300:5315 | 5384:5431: 0.00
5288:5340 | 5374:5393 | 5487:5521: 0.02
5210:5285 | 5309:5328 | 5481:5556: 0.08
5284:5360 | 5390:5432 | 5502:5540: -0.05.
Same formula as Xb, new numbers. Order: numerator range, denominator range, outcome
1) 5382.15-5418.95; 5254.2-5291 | 0.96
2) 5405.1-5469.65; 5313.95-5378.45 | 1.06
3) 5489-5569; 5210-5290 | 0.91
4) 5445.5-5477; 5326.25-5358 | 1.02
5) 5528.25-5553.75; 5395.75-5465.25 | 0.98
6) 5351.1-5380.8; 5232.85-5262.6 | 0.87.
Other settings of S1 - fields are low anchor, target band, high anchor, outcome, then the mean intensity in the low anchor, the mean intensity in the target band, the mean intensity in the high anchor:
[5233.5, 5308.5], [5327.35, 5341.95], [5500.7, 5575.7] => 0.3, 16.6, 15.9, 15.1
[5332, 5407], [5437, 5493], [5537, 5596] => -0.7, 15.4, 15.8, 15.7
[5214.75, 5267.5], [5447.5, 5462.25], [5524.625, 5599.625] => -0.6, 16.8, 16.6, 15.4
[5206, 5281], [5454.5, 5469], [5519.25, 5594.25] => 0.1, 16.7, 15.7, 15.4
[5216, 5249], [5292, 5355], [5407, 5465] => 2.4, 16.7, 15.8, 16.1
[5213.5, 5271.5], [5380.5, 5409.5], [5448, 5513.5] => 0.1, 16.9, 15.9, 15.5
